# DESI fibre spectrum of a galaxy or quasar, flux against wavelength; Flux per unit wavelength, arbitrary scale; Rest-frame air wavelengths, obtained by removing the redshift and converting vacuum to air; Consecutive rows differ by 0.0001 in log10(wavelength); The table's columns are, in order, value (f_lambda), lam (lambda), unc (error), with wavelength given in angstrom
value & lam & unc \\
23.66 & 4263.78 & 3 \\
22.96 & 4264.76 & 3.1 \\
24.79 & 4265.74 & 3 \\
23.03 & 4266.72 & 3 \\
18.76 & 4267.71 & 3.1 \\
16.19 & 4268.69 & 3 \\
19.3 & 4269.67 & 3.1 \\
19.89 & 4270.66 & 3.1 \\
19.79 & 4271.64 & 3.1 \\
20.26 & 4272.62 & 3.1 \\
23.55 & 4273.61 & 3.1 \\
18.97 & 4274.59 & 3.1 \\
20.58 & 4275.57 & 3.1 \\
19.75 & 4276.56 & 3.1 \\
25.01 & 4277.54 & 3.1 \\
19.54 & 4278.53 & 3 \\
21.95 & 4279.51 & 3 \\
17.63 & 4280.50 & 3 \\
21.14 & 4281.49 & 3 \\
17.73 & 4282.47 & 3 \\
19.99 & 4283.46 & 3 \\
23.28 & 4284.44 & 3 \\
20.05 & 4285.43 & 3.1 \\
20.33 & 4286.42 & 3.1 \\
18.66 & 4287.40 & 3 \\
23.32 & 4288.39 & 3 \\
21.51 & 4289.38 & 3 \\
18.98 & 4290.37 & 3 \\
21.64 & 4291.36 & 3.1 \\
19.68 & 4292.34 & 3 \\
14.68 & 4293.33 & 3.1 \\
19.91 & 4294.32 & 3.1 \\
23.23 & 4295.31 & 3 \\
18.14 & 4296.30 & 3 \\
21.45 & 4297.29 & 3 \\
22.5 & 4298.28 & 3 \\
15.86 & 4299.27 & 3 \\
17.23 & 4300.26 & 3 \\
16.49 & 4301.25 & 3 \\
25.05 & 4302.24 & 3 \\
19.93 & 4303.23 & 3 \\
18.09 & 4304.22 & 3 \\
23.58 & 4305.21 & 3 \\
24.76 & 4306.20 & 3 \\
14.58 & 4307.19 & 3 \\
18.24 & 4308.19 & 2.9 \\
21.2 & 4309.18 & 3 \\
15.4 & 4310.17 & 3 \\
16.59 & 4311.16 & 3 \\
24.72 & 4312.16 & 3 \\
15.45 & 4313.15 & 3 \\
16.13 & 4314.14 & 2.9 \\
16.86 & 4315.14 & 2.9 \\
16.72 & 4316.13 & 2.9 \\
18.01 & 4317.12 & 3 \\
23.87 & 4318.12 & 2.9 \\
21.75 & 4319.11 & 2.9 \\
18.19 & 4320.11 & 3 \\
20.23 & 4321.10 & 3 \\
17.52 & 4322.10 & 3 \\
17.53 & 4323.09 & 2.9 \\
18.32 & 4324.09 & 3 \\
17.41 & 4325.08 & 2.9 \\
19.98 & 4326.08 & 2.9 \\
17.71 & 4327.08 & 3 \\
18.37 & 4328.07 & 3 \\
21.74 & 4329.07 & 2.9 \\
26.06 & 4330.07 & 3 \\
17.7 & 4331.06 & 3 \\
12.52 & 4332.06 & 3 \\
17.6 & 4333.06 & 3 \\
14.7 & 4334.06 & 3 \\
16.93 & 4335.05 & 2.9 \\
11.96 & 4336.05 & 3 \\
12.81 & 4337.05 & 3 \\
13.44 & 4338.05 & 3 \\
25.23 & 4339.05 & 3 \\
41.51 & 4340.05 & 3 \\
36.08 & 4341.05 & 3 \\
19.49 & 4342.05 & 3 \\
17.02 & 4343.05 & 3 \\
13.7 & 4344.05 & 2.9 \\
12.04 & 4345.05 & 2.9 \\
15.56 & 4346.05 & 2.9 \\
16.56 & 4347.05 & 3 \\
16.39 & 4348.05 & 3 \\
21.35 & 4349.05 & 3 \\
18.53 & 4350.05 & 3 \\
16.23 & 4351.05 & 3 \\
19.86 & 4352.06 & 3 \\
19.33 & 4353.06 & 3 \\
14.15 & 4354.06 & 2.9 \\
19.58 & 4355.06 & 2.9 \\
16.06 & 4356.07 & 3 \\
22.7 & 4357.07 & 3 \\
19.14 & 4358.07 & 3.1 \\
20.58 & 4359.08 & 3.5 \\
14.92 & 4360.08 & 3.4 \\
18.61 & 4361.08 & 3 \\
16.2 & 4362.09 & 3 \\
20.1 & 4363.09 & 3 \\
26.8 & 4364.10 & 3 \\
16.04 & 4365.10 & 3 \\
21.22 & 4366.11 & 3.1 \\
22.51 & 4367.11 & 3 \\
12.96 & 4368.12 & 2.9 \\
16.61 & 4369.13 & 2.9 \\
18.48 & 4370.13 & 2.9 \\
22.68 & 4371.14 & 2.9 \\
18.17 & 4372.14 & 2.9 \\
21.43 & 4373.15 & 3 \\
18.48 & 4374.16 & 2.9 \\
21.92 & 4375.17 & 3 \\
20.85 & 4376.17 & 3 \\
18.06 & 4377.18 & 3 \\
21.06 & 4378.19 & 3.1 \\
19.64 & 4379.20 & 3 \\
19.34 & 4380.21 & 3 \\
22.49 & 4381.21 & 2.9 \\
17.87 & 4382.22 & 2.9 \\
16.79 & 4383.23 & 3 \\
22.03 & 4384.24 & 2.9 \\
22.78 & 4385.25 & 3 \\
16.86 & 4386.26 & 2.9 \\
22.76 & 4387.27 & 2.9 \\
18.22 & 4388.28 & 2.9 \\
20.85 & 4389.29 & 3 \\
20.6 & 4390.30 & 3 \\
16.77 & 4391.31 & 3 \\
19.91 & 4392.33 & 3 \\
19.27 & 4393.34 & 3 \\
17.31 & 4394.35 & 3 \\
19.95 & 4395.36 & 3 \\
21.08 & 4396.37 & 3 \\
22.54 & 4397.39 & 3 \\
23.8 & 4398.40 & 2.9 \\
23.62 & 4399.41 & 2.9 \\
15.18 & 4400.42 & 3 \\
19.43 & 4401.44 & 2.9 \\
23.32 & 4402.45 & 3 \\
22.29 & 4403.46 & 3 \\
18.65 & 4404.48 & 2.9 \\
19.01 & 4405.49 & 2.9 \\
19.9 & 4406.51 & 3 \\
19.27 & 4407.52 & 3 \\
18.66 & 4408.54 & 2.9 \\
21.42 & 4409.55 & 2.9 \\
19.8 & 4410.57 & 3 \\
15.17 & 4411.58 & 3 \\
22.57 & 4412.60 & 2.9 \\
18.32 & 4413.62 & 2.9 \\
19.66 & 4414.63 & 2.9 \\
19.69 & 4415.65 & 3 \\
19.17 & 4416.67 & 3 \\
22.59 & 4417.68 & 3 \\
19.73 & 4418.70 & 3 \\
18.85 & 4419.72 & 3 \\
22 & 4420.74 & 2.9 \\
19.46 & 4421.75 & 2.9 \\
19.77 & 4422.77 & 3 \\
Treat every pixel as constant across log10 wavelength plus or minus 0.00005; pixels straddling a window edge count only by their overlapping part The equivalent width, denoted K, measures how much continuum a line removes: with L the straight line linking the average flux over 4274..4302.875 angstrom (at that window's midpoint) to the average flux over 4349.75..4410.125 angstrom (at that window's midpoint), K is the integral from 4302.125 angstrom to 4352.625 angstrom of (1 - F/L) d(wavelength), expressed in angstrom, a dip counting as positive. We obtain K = 2.3 angstrom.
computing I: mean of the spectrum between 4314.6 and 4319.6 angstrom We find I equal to 19.4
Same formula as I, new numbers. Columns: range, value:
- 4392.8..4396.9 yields 19.4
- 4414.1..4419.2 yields 20.2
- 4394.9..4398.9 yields 21.8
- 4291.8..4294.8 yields 18.2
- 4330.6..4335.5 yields 15.9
